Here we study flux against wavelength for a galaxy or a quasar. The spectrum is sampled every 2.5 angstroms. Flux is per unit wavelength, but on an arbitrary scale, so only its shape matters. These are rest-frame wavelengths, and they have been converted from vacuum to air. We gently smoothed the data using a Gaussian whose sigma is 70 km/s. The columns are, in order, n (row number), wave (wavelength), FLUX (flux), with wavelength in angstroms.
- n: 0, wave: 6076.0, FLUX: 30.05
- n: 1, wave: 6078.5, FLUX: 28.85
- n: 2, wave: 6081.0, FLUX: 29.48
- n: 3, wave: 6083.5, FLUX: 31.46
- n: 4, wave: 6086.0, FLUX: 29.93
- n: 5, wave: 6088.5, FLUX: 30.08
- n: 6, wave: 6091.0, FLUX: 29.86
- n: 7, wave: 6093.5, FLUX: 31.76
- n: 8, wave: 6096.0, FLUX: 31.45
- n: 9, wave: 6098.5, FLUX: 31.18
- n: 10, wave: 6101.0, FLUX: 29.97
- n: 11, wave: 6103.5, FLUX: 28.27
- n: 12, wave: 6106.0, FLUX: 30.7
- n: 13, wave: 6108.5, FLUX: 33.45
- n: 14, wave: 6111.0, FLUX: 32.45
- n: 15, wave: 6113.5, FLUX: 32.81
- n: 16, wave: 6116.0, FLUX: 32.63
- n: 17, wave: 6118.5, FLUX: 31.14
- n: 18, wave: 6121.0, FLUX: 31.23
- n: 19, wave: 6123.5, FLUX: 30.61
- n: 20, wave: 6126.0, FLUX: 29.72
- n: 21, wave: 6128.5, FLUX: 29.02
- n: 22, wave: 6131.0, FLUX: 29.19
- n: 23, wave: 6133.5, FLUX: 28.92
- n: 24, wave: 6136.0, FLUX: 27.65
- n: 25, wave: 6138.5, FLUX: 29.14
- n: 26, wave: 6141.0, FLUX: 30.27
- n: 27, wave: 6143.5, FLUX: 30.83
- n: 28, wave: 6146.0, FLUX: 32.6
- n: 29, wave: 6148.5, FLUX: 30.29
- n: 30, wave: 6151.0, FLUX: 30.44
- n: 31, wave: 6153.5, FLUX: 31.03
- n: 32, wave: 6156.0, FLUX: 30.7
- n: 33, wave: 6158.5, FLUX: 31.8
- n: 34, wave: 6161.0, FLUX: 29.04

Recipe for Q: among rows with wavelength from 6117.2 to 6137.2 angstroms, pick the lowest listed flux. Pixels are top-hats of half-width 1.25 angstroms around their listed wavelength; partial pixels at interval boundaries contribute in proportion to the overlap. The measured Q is 27.65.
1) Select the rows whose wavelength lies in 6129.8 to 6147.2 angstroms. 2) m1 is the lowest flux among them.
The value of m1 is 27.65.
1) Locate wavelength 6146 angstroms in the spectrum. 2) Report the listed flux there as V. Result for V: 32.6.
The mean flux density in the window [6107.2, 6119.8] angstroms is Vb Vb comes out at 32.5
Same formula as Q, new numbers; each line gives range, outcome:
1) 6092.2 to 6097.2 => 31.45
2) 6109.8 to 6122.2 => 31.14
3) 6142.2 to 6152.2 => 30.29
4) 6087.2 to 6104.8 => 28.27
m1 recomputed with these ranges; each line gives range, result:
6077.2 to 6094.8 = 28.85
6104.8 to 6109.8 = 30.7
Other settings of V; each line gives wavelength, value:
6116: 32.63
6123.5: 30.61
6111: 32.45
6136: 27.65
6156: 30.7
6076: 30.05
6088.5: 30.08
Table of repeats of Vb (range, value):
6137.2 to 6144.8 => 30.1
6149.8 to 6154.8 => 30.7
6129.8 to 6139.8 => 28.7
